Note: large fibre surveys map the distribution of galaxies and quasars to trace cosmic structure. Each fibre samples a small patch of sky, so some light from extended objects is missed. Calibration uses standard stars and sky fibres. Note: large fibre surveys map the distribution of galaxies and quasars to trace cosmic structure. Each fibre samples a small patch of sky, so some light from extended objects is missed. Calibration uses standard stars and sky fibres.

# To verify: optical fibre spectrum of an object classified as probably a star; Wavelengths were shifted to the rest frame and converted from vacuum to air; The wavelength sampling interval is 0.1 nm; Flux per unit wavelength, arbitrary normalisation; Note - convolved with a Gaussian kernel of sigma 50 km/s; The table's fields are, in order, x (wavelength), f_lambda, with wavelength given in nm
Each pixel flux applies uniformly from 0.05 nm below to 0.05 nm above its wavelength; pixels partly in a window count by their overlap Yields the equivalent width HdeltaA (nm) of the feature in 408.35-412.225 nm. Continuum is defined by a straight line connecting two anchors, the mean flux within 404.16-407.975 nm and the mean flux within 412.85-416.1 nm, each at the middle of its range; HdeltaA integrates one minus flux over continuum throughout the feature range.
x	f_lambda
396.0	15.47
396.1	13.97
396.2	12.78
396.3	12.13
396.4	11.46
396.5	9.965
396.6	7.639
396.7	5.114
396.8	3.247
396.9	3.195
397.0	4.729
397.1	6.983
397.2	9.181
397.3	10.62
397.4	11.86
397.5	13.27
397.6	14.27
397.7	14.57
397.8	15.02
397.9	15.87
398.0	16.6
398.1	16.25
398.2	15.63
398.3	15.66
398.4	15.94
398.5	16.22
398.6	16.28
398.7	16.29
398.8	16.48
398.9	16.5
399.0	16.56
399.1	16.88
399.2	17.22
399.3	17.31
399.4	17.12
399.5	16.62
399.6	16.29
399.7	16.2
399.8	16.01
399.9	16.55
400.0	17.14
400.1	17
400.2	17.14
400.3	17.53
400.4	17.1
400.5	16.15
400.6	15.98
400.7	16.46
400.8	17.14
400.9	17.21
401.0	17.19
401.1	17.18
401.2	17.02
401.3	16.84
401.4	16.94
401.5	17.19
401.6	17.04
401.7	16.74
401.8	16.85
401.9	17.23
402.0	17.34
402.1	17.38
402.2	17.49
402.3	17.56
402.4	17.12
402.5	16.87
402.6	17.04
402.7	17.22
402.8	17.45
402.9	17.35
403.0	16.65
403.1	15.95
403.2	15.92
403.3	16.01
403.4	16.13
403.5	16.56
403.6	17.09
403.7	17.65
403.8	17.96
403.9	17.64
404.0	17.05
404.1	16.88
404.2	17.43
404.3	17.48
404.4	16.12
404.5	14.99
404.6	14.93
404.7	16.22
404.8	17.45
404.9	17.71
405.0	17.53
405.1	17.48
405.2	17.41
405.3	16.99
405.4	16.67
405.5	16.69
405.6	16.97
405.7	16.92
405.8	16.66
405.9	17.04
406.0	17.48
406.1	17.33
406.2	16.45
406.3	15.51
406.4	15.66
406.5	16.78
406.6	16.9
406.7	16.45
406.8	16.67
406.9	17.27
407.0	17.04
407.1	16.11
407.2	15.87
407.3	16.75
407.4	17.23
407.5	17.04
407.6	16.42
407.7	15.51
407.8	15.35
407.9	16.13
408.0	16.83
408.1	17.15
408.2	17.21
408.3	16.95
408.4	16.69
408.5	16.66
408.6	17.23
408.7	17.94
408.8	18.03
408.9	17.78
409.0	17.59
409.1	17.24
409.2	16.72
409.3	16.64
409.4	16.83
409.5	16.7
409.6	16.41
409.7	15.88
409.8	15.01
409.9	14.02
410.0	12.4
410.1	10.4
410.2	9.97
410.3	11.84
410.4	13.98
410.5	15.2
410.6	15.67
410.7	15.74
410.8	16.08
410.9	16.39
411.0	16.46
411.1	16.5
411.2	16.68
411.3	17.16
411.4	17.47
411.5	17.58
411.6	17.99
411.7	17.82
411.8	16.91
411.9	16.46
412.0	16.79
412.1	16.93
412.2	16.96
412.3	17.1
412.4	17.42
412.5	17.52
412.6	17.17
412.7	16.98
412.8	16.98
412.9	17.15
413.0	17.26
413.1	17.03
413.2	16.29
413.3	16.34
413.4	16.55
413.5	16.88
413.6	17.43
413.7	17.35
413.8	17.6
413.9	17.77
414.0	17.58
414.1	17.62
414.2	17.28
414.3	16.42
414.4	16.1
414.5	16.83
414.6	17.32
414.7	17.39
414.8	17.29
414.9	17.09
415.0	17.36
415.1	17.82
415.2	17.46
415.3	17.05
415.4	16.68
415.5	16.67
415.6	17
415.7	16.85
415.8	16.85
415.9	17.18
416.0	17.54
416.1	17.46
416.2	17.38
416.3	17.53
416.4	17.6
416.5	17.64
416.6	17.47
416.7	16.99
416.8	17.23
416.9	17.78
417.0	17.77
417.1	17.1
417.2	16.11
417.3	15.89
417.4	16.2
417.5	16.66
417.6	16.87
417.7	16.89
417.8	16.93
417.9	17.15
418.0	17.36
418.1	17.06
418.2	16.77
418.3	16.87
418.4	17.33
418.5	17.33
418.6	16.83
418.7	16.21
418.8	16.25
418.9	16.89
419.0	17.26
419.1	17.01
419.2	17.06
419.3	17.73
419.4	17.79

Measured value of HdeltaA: 0.19 nm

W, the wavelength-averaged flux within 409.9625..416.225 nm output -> 16.6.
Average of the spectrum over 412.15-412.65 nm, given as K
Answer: 17.2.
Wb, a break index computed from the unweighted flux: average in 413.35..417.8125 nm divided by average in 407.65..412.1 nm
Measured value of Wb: 1.1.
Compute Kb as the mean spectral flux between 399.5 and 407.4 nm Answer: 16.8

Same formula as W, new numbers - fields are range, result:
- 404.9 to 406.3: 17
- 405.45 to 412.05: 16.3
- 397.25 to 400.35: 15.9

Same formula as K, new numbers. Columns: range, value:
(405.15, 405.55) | 16.9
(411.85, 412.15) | 16.7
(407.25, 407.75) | 16.6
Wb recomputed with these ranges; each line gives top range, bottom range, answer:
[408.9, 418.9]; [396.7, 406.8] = 1.04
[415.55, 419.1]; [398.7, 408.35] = 1.01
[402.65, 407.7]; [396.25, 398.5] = 1.47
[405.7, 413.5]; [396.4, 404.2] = 1.06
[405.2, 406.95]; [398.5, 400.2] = 1.01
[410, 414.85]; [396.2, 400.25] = 1.20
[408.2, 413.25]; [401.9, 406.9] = 0.97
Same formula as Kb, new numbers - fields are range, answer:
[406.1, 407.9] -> 16.4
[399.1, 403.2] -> 16.9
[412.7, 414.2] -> 17.1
